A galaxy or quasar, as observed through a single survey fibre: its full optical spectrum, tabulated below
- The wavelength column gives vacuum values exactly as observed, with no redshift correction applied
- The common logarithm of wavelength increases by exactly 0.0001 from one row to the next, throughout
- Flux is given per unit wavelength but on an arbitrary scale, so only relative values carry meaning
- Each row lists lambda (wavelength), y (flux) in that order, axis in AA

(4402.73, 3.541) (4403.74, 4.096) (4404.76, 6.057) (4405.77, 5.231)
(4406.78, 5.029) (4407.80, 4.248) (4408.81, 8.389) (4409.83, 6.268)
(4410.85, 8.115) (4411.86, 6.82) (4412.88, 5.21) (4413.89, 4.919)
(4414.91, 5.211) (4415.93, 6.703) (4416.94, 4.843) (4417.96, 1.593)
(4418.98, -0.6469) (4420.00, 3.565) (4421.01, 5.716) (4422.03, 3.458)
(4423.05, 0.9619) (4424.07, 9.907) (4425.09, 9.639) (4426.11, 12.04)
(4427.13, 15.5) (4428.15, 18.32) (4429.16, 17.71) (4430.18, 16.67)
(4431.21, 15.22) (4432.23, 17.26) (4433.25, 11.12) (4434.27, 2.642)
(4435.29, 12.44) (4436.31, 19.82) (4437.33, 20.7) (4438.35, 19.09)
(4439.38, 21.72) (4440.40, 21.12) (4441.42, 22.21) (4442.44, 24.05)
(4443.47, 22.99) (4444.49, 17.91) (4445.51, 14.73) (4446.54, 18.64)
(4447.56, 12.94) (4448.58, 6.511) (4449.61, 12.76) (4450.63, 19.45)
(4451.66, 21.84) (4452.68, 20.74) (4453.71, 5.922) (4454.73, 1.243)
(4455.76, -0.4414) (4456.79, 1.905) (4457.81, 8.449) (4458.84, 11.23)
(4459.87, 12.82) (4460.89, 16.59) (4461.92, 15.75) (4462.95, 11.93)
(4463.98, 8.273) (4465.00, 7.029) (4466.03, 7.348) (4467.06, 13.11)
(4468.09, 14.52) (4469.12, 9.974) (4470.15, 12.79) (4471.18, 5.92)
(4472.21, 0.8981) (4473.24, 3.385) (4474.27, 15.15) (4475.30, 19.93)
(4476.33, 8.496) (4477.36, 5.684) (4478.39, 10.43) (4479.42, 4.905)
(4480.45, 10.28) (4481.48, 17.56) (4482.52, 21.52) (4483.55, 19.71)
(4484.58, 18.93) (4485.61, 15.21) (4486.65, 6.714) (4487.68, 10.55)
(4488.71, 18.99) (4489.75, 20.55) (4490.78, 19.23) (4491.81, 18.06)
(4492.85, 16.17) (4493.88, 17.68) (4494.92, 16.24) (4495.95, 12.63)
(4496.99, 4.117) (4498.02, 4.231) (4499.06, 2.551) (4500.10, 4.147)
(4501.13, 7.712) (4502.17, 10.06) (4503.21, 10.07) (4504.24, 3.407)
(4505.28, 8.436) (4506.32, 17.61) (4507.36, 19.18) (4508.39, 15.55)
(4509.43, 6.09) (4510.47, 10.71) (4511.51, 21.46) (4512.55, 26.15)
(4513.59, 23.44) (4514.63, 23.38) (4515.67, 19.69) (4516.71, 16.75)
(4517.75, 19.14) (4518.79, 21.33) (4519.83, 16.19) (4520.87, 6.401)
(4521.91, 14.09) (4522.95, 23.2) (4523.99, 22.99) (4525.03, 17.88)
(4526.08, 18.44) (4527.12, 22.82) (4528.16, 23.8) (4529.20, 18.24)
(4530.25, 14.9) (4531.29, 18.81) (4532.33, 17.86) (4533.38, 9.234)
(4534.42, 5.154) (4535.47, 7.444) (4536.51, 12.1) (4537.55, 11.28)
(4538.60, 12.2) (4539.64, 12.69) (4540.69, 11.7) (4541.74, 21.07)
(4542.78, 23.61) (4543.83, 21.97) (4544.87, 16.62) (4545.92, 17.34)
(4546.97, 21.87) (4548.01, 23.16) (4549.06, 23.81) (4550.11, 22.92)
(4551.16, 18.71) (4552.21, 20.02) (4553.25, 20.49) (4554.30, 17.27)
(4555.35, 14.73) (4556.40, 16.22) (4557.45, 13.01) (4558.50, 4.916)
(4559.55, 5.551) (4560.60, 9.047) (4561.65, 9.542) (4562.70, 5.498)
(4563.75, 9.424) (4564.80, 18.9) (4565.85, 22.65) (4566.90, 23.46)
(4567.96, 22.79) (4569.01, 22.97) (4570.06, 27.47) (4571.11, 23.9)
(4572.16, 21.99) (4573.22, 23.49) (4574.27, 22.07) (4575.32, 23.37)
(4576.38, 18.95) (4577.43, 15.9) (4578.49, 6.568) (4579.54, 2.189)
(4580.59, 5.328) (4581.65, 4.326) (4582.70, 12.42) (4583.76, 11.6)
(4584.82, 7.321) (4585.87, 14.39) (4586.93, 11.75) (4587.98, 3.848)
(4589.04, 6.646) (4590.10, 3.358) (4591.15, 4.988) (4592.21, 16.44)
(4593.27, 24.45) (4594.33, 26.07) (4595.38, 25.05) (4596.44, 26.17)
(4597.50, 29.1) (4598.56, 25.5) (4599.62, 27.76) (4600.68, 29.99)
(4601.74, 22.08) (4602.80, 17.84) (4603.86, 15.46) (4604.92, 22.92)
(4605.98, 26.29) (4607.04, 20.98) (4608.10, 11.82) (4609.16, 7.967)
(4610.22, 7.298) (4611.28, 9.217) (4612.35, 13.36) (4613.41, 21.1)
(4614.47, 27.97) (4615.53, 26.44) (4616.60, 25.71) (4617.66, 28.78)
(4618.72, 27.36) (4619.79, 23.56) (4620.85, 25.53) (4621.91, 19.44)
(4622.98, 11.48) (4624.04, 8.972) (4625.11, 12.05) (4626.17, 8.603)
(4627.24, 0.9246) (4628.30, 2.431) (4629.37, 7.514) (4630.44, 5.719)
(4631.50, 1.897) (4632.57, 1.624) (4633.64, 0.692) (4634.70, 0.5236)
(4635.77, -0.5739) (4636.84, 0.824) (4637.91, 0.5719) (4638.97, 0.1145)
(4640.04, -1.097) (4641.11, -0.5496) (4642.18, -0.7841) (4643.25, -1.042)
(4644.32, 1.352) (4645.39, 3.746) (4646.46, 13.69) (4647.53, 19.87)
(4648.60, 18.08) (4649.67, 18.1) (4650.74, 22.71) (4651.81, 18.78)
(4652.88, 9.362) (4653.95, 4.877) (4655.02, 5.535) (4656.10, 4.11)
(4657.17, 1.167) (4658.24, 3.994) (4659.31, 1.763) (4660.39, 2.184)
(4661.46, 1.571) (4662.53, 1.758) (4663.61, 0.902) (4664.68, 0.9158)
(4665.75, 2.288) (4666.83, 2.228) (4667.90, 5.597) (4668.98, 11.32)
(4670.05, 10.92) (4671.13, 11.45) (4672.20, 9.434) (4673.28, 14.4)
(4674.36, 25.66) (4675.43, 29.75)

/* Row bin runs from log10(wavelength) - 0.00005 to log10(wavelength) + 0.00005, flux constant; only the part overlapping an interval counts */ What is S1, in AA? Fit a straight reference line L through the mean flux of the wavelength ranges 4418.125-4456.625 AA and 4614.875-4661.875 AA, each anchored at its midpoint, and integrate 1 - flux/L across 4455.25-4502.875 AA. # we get 3.8 AA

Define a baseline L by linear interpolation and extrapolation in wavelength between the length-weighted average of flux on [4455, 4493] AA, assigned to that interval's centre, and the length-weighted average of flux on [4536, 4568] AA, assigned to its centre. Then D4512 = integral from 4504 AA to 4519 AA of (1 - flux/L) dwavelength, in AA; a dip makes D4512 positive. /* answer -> -3.27 AA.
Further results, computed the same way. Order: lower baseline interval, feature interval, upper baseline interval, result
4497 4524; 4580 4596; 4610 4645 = -1.31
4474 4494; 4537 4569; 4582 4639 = -4.36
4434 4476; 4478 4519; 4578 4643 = -3.77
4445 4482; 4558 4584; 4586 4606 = 3.59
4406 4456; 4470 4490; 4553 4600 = 1.08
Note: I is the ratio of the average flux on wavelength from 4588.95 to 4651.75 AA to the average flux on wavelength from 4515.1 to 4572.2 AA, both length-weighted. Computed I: 0.81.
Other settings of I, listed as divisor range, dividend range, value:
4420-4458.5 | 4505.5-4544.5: 1.25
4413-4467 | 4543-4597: 1.34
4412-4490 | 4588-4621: 1.67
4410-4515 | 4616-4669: 0.63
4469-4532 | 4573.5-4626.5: 1.19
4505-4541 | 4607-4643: 0.63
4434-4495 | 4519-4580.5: 1.23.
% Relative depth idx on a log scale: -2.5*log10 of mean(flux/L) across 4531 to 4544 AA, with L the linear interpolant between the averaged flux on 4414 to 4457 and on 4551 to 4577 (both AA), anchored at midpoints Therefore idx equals 0.18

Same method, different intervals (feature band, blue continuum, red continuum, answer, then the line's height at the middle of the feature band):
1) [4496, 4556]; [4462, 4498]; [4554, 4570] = -0.142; 13.7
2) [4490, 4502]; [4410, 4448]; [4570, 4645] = 0.117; 12.6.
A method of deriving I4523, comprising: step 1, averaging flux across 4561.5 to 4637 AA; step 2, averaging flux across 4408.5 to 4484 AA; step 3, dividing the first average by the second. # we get 1.3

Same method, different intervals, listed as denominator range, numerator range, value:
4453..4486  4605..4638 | 1.21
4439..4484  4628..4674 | 0.45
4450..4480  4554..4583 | 1.49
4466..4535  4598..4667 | 0.77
